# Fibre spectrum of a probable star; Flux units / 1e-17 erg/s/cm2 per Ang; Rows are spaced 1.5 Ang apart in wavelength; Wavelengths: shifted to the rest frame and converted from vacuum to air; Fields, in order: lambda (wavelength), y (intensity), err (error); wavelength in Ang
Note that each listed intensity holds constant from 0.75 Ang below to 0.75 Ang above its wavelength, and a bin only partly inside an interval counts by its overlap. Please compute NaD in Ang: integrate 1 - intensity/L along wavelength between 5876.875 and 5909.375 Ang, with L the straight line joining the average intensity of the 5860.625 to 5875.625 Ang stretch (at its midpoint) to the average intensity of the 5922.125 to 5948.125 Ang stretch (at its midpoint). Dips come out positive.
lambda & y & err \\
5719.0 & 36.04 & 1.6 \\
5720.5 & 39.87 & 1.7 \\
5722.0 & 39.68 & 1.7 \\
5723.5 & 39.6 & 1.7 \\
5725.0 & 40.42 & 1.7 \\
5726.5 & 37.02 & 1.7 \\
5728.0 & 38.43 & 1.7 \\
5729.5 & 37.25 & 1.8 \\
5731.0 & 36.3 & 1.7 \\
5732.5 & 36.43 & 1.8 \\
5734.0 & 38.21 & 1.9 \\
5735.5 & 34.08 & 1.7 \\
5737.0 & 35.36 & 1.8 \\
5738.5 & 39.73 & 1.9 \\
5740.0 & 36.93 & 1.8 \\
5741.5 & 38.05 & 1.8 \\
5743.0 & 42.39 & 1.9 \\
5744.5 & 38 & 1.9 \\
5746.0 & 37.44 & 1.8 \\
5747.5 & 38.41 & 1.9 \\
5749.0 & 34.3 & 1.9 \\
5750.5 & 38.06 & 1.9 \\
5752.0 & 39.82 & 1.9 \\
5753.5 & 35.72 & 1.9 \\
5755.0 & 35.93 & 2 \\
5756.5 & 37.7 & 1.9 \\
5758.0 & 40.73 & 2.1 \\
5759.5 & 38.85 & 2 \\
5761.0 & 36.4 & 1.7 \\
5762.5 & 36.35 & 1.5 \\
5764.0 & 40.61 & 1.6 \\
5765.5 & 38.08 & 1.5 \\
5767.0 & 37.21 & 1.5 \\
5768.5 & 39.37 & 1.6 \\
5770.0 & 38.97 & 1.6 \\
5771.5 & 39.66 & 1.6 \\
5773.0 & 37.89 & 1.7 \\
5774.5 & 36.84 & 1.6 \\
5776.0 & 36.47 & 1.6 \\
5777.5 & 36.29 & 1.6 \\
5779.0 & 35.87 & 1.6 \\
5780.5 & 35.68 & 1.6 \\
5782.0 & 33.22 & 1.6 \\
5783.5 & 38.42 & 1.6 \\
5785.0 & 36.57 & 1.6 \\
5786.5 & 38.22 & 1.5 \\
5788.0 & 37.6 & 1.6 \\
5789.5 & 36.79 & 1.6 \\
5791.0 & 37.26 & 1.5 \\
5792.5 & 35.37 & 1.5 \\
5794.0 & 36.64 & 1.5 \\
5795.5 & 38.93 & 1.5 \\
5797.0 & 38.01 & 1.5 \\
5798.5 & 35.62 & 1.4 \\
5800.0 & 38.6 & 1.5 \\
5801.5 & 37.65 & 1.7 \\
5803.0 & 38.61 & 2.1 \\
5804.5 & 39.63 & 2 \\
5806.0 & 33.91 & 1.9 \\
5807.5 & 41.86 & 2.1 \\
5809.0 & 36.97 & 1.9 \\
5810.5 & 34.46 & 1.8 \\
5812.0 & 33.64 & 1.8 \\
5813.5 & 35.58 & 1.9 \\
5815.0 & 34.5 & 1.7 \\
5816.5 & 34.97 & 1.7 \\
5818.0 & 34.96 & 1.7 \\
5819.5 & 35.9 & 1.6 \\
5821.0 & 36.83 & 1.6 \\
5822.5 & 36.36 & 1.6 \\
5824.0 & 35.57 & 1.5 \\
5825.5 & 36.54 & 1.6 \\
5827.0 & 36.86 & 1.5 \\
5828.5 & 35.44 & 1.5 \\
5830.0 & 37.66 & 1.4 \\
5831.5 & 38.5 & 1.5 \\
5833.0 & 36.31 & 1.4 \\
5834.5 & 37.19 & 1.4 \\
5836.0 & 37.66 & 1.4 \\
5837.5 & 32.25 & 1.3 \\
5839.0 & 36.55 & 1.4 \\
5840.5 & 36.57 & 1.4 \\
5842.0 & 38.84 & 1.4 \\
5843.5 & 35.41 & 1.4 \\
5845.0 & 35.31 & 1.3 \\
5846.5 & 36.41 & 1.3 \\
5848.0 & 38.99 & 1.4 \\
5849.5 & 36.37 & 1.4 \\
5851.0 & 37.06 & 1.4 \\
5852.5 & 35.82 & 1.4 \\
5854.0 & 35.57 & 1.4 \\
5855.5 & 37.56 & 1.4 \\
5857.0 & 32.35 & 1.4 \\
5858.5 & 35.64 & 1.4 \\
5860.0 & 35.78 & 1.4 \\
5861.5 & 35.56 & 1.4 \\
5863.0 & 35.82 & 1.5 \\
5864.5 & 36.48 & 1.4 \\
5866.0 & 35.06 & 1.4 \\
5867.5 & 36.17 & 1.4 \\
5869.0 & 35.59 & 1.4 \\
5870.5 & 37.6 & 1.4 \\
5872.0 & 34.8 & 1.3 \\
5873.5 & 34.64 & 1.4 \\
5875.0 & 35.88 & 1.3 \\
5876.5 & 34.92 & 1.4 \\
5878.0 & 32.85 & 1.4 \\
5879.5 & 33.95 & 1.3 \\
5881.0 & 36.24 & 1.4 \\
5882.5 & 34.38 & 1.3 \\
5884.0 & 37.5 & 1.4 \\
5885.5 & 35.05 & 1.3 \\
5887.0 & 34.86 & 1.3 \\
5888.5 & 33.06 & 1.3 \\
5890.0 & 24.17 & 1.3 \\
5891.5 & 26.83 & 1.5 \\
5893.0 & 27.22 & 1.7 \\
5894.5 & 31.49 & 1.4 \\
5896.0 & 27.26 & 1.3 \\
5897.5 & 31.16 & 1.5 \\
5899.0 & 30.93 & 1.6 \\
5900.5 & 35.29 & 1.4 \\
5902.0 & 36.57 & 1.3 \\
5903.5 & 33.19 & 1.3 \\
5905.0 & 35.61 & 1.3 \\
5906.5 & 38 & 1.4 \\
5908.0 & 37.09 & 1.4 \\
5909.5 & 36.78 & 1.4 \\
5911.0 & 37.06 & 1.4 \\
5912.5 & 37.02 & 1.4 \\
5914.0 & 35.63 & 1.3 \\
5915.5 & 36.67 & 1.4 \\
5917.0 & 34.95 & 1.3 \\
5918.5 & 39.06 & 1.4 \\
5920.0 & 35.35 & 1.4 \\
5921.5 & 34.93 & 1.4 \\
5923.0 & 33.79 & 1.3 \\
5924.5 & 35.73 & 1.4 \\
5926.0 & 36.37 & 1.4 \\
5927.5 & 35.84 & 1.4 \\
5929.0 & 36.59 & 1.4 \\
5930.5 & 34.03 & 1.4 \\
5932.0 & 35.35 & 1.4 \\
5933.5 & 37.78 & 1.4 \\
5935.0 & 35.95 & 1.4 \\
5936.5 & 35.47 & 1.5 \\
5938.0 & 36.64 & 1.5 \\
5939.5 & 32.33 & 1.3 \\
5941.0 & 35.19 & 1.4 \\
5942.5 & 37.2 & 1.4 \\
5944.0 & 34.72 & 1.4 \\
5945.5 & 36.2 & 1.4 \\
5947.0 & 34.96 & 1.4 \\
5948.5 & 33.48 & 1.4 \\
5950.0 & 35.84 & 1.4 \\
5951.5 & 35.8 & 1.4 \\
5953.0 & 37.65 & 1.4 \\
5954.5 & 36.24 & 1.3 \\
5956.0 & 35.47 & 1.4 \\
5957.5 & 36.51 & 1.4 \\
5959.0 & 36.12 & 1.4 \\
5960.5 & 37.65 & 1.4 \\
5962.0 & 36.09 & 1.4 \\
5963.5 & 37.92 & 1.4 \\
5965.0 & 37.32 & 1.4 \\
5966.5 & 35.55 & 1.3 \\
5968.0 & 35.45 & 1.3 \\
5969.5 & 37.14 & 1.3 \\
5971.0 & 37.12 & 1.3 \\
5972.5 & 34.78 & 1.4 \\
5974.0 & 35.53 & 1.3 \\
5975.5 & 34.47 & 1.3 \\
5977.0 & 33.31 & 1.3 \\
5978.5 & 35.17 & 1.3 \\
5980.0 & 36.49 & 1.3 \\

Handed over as 2.4 Ang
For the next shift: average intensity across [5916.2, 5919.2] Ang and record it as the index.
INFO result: 37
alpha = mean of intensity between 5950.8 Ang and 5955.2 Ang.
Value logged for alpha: 36.6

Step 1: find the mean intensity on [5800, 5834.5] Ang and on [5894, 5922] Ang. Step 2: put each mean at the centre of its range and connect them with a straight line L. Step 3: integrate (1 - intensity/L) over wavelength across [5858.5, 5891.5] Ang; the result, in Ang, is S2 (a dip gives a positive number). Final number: 0.9 Ang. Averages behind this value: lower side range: 36.5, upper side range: 35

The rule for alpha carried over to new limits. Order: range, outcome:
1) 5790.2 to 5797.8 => 37.2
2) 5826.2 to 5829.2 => 36.2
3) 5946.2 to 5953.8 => 35.6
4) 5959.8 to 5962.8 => 36.9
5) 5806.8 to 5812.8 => 36.7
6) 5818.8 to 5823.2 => 36.4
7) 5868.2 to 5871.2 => 36.6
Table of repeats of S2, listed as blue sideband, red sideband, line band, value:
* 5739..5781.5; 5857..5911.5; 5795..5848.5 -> -1.0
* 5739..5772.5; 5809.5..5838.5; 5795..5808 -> -0.5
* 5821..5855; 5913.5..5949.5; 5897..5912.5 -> 0.2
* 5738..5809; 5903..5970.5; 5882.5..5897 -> 2.2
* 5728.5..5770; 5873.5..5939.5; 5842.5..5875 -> -0.4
